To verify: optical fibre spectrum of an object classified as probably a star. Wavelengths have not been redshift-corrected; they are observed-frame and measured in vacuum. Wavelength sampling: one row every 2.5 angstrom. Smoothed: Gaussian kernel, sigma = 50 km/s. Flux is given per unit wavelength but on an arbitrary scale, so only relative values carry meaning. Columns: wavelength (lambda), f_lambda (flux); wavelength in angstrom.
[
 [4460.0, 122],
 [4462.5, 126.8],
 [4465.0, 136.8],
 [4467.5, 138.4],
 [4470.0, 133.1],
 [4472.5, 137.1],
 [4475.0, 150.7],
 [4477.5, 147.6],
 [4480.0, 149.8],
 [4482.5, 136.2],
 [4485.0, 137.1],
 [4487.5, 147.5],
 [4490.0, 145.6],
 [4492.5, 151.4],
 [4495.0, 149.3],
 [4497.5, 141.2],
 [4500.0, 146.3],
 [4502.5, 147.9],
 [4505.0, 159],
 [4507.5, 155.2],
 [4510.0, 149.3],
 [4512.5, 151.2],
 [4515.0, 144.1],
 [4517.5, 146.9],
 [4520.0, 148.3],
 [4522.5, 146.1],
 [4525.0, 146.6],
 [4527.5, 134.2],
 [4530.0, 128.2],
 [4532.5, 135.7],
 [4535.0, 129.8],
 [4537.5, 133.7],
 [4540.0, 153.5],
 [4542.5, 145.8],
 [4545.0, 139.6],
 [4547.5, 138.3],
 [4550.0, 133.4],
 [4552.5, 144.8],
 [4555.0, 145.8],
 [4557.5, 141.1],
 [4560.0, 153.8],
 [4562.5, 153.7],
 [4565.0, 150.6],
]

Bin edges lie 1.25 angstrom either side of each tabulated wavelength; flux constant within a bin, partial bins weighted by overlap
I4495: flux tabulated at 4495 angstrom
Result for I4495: 149.3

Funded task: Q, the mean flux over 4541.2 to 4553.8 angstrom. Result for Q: 140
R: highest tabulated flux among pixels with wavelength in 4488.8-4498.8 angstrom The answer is 151.4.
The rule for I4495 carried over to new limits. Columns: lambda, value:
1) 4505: 159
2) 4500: 146.3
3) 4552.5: 144.8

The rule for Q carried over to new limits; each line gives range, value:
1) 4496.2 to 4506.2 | 149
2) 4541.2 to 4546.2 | 143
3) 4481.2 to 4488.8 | 140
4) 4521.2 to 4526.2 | 146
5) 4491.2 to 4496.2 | 150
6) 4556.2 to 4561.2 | 147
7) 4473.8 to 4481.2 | 149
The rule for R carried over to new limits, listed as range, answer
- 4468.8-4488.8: 150.7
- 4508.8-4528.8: 151.2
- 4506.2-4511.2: 155.2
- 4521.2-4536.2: 146.6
